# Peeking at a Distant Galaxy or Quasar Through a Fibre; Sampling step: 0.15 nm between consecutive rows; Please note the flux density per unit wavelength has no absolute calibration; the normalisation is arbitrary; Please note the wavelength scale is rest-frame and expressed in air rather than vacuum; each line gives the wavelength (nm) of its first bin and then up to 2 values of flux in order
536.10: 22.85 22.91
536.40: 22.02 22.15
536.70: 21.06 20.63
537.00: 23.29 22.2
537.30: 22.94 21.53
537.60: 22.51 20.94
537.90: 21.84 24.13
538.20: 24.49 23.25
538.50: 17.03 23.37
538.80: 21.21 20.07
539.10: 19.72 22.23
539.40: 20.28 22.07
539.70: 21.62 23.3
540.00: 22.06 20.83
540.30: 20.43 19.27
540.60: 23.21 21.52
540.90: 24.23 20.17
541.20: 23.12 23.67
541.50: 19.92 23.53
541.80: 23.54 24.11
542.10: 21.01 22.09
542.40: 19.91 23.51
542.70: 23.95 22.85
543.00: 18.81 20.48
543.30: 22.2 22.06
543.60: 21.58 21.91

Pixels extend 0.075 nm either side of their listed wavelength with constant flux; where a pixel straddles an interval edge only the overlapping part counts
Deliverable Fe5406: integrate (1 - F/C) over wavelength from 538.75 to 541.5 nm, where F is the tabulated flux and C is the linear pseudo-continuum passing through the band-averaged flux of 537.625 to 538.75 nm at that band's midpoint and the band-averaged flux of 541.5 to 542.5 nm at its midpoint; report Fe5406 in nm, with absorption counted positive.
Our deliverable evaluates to 0.08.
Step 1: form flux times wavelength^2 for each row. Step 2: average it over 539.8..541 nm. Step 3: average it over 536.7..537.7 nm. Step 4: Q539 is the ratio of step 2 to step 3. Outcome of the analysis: 1.00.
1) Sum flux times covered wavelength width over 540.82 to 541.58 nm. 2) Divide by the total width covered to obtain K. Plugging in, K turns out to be 22.2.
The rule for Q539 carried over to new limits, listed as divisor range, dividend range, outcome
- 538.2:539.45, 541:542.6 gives 1.06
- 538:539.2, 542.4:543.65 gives 1.03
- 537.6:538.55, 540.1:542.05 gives 1.01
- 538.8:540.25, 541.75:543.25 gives 1.04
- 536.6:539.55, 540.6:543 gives 1.04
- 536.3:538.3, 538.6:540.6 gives 0.96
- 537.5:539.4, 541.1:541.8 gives 1.05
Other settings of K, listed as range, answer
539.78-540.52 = 21.2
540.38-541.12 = 21.7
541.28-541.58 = 21.8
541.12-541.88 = 22.7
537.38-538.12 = 22.2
